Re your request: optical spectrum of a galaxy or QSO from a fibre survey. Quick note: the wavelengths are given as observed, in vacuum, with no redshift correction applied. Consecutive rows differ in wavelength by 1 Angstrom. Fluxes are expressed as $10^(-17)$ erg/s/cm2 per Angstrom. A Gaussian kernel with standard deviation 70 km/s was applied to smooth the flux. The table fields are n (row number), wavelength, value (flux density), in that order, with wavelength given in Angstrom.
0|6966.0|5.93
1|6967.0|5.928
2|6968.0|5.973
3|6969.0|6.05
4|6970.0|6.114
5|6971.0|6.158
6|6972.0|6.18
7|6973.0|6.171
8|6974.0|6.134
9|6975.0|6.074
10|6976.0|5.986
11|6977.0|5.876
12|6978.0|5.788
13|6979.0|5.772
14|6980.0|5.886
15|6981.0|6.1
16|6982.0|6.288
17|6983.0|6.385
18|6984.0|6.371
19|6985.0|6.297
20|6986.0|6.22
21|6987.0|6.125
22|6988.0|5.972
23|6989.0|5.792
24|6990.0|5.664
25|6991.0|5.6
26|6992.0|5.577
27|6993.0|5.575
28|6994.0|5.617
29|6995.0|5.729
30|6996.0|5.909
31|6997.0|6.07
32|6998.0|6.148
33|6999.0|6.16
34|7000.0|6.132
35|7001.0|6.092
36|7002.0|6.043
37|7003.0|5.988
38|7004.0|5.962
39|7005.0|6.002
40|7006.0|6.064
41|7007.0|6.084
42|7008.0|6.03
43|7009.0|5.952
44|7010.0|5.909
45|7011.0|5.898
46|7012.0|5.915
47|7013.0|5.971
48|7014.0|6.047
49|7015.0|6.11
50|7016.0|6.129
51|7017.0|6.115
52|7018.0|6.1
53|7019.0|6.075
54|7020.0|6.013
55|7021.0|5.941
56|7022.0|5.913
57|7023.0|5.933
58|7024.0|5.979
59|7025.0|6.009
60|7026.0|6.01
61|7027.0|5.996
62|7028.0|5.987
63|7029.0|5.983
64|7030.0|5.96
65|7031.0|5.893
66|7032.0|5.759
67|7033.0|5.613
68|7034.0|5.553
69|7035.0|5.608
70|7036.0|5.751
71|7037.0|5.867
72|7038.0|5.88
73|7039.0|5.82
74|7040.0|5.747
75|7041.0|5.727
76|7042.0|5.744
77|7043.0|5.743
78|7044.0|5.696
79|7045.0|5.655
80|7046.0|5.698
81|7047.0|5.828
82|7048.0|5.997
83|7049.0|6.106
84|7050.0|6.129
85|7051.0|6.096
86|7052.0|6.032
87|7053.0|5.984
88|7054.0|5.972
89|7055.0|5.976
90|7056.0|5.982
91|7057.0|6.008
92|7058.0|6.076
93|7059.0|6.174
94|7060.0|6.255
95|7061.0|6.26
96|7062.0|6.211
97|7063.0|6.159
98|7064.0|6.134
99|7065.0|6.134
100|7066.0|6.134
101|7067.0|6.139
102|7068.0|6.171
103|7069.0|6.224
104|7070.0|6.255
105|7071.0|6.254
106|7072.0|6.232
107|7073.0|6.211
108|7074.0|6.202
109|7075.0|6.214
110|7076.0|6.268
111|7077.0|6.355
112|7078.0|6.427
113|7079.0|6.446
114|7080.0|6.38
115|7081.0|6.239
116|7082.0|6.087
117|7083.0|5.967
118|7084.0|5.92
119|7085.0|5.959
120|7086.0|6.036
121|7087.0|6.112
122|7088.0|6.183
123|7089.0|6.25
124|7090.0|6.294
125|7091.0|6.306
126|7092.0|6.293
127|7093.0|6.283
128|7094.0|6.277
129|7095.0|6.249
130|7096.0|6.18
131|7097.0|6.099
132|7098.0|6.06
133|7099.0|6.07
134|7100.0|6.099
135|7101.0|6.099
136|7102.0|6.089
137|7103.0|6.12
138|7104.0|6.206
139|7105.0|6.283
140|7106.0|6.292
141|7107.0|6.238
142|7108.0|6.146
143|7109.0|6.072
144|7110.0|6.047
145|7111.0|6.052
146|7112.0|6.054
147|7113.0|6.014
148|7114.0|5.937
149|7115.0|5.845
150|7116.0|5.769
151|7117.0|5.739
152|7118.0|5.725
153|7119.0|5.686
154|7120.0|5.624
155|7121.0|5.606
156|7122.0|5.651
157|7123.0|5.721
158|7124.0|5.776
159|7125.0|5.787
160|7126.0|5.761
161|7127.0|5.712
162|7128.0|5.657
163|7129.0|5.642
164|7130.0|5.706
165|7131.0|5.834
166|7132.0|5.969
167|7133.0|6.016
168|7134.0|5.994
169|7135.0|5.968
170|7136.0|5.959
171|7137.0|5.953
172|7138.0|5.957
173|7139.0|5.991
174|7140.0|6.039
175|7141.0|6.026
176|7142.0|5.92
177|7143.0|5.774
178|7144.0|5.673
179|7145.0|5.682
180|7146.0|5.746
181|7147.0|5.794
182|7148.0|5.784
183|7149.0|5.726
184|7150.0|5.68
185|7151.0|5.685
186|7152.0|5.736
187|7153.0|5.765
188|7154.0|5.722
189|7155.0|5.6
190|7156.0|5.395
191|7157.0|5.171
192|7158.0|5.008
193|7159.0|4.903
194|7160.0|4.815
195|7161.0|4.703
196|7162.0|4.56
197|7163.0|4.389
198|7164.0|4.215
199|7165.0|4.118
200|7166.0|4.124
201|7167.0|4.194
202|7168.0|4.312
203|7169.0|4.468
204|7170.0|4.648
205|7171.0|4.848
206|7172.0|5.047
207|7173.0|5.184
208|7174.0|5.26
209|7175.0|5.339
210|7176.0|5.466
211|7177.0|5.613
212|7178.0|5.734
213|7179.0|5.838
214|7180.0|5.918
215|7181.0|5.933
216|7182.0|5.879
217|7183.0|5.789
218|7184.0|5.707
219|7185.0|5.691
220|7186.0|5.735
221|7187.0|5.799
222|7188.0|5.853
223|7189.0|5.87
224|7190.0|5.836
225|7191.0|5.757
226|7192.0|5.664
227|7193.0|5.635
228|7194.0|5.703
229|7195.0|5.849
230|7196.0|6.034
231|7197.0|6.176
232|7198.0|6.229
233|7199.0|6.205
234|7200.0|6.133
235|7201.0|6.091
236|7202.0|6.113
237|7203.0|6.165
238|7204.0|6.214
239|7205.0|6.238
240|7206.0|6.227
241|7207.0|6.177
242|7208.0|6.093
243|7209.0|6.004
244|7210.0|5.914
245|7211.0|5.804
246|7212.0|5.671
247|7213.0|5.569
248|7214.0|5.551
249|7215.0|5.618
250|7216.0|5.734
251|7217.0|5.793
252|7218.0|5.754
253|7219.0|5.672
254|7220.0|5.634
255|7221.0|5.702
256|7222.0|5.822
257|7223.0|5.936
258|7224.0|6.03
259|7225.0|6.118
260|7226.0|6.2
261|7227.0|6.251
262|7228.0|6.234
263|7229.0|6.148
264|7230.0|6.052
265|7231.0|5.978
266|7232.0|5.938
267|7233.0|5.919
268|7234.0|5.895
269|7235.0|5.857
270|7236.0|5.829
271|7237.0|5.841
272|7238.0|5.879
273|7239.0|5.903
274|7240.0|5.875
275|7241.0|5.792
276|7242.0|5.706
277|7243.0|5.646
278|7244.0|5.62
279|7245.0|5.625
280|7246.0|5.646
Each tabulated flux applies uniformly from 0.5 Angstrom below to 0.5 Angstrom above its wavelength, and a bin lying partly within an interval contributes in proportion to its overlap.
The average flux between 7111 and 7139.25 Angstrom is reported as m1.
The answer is 5.83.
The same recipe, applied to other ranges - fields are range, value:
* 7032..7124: 6.04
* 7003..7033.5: 5.98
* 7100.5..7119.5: 6.02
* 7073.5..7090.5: 6.2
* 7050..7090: 6.16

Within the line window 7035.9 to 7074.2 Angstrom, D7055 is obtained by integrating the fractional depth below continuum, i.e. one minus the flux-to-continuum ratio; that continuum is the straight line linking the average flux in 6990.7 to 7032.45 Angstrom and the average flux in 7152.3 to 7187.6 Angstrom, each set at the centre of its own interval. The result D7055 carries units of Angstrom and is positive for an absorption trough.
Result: -1.83 Angstrom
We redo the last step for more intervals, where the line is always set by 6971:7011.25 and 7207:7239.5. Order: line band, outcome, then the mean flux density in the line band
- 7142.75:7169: 3.4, 5.15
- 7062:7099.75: -1.5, 6.19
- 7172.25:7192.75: 0.8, 5.68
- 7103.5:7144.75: 0.3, 5.9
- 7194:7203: -0.3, 6.08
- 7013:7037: 0.2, 5.93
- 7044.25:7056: 0.0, 5.95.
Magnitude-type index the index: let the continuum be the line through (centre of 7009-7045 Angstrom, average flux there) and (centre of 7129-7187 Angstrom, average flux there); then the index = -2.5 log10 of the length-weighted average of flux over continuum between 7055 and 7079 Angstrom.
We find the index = -0.08 mag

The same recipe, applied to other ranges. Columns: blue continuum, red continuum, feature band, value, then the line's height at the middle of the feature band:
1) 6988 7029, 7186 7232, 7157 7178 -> 0.233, 5.94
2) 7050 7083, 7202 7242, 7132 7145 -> 0.023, 6.06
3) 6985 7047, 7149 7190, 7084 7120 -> -0.101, 5.54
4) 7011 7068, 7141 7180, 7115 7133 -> -0.057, 5.44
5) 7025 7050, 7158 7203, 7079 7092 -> -0.088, 5.68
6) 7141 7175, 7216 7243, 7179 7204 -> -0.077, 5.51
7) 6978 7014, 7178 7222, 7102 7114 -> -0.037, 5.92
